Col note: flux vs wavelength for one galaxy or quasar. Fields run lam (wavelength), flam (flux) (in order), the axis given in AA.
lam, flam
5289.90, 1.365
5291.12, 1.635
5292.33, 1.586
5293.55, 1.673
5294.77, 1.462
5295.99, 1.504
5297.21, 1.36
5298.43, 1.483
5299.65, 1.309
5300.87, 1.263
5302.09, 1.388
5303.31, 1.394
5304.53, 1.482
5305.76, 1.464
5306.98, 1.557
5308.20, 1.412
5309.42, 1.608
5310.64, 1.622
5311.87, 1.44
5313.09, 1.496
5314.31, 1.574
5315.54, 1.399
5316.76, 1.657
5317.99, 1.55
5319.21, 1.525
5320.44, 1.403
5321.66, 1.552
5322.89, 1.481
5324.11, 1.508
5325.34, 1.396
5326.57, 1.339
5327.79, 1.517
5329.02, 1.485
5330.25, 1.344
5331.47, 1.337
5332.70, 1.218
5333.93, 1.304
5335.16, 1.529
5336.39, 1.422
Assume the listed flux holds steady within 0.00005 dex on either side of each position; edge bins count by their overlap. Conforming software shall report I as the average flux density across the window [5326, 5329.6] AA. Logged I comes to 1.45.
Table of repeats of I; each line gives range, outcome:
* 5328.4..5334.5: 1.34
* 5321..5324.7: 1.51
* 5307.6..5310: 1.51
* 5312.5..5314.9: 1.54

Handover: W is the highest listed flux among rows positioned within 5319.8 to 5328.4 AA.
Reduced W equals 1.552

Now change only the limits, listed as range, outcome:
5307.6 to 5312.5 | 1.622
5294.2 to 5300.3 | 1.504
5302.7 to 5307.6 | 1.557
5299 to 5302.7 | 1.388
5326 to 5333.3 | 1.517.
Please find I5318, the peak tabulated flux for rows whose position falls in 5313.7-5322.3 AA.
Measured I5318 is 1.657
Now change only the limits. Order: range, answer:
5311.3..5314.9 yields 1.574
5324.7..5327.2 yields 1.396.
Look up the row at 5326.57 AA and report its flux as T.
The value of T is 1.339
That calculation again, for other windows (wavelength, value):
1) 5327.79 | 1.517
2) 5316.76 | 1.657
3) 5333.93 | 1.304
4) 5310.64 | 1.622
